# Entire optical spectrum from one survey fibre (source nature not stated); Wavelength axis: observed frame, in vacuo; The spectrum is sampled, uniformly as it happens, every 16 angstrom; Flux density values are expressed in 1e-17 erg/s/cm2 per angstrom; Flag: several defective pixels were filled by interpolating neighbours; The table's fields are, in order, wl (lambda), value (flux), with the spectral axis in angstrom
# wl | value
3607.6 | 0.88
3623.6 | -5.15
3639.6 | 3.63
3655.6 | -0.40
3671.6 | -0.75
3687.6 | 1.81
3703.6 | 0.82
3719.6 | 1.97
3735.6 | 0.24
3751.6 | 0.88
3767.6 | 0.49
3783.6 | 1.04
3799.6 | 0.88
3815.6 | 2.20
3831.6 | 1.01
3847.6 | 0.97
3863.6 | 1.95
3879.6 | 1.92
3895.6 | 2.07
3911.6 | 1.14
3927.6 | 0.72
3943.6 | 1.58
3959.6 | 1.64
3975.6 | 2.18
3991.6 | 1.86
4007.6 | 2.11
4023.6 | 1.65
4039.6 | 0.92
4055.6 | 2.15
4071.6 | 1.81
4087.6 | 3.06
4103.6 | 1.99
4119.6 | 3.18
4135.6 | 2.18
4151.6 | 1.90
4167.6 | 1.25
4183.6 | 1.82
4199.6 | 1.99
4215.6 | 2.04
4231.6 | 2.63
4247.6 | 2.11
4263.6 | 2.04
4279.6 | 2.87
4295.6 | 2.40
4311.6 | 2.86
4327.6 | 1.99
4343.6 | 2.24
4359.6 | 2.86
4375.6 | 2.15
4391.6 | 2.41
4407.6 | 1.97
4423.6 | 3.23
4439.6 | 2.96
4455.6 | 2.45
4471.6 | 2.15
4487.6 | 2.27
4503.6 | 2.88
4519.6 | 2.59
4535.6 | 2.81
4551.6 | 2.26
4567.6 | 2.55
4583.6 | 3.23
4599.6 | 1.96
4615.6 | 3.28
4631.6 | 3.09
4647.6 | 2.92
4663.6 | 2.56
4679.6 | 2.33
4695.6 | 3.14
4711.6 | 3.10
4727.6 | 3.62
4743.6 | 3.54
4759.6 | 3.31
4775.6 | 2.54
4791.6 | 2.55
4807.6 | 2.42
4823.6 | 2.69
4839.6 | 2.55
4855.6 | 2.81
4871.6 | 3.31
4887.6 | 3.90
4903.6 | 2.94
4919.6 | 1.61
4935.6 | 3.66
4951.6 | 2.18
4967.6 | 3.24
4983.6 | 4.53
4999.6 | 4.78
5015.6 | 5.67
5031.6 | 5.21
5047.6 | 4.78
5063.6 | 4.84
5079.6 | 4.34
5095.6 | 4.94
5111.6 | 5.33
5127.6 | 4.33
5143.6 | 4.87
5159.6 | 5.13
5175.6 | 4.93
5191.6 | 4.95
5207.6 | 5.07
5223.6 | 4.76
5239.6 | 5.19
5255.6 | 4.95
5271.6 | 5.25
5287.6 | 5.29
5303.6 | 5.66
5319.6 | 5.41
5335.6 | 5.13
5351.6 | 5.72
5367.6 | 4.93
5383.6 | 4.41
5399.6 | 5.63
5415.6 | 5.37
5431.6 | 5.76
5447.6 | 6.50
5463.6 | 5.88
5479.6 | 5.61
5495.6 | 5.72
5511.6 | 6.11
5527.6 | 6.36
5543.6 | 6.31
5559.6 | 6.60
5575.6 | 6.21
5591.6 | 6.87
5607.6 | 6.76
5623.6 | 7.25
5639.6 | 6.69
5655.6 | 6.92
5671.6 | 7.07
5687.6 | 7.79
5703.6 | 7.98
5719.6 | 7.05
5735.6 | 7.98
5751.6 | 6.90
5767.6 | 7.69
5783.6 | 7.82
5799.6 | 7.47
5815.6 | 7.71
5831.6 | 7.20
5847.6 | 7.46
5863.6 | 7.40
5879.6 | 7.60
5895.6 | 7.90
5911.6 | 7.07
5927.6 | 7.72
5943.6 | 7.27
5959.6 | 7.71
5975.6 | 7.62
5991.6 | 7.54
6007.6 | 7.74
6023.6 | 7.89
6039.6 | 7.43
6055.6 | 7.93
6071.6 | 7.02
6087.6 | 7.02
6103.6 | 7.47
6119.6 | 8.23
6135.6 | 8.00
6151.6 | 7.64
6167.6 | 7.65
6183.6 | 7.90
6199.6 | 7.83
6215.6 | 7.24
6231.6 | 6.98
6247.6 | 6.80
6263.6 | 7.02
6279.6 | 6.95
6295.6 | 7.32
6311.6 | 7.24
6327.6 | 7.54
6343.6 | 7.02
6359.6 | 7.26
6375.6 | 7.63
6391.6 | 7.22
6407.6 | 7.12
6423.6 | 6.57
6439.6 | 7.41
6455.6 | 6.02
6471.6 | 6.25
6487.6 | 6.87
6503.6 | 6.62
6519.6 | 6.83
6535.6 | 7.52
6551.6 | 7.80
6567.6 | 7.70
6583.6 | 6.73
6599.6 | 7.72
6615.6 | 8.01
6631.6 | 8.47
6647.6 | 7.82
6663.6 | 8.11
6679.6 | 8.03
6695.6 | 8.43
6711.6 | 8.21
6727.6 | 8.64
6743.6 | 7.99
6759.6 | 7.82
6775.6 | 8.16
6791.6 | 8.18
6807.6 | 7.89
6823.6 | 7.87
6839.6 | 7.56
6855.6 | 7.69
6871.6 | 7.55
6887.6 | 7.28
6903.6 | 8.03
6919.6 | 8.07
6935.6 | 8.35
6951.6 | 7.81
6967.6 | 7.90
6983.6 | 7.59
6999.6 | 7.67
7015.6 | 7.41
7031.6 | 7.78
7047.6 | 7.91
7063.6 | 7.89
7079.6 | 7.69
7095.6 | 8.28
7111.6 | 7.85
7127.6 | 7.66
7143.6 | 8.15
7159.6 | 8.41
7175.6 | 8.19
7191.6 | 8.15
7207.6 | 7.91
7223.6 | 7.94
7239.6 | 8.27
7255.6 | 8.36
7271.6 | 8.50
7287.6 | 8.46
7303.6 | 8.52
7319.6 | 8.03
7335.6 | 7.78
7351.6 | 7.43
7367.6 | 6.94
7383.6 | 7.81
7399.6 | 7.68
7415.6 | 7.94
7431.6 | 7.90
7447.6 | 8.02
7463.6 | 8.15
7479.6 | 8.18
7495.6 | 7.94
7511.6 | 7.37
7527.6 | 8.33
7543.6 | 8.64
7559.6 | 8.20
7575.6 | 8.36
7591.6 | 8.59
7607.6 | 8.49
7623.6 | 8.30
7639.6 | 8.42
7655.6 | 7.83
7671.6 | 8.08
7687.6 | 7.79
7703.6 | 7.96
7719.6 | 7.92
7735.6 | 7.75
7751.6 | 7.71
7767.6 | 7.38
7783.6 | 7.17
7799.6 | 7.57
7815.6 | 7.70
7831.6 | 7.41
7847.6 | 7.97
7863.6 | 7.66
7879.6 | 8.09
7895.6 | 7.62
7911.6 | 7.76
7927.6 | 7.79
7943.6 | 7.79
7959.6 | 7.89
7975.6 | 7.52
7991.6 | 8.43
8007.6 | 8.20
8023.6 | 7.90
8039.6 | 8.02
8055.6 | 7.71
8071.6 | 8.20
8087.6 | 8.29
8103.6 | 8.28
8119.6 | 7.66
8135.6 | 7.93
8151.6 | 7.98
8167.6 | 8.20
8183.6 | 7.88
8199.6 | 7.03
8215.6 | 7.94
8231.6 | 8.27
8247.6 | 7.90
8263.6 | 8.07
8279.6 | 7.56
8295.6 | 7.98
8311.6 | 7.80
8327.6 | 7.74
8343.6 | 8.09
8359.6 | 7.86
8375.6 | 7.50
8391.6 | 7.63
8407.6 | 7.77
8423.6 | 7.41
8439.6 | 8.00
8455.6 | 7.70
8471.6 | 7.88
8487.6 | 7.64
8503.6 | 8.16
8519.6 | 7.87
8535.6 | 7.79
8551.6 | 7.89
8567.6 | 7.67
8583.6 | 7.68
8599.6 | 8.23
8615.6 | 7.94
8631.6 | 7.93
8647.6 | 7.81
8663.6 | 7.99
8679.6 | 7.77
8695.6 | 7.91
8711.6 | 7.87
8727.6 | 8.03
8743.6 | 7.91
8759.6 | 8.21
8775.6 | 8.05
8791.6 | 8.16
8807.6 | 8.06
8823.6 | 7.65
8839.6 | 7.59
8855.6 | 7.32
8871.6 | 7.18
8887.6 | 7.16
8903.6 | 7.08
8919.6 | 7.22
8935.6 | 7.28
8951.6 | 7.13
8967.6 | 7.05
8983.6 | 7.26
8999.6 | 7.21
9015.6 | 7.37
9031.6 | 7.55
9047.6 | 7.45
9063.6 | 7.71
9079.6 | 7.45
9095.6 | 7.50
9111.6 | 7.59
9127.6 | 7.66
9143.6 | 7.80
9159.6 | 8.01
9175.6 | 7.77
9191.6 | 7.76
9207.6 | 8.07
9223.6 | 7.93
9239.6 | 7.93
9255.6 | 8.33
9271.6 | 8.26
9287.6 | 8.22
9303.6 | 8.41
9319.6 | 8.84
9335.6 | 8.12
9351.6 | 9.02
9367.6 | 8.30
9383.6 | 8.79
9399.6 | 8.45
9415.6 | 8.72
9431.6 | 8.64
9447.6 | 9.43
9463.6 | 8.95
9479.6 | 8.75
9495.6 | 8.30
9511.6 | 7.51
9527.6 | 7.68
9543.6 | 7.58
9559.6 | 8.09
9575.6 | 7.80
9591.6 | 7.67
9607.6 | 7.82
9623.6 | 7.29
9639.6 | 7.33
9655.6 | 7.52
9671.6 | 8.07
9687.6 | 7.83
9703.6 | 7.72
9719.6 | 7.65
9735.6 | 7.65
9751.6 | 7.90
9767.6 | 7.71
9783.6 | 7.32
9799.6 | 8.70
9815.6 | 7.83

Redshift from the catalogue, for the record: 0.249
